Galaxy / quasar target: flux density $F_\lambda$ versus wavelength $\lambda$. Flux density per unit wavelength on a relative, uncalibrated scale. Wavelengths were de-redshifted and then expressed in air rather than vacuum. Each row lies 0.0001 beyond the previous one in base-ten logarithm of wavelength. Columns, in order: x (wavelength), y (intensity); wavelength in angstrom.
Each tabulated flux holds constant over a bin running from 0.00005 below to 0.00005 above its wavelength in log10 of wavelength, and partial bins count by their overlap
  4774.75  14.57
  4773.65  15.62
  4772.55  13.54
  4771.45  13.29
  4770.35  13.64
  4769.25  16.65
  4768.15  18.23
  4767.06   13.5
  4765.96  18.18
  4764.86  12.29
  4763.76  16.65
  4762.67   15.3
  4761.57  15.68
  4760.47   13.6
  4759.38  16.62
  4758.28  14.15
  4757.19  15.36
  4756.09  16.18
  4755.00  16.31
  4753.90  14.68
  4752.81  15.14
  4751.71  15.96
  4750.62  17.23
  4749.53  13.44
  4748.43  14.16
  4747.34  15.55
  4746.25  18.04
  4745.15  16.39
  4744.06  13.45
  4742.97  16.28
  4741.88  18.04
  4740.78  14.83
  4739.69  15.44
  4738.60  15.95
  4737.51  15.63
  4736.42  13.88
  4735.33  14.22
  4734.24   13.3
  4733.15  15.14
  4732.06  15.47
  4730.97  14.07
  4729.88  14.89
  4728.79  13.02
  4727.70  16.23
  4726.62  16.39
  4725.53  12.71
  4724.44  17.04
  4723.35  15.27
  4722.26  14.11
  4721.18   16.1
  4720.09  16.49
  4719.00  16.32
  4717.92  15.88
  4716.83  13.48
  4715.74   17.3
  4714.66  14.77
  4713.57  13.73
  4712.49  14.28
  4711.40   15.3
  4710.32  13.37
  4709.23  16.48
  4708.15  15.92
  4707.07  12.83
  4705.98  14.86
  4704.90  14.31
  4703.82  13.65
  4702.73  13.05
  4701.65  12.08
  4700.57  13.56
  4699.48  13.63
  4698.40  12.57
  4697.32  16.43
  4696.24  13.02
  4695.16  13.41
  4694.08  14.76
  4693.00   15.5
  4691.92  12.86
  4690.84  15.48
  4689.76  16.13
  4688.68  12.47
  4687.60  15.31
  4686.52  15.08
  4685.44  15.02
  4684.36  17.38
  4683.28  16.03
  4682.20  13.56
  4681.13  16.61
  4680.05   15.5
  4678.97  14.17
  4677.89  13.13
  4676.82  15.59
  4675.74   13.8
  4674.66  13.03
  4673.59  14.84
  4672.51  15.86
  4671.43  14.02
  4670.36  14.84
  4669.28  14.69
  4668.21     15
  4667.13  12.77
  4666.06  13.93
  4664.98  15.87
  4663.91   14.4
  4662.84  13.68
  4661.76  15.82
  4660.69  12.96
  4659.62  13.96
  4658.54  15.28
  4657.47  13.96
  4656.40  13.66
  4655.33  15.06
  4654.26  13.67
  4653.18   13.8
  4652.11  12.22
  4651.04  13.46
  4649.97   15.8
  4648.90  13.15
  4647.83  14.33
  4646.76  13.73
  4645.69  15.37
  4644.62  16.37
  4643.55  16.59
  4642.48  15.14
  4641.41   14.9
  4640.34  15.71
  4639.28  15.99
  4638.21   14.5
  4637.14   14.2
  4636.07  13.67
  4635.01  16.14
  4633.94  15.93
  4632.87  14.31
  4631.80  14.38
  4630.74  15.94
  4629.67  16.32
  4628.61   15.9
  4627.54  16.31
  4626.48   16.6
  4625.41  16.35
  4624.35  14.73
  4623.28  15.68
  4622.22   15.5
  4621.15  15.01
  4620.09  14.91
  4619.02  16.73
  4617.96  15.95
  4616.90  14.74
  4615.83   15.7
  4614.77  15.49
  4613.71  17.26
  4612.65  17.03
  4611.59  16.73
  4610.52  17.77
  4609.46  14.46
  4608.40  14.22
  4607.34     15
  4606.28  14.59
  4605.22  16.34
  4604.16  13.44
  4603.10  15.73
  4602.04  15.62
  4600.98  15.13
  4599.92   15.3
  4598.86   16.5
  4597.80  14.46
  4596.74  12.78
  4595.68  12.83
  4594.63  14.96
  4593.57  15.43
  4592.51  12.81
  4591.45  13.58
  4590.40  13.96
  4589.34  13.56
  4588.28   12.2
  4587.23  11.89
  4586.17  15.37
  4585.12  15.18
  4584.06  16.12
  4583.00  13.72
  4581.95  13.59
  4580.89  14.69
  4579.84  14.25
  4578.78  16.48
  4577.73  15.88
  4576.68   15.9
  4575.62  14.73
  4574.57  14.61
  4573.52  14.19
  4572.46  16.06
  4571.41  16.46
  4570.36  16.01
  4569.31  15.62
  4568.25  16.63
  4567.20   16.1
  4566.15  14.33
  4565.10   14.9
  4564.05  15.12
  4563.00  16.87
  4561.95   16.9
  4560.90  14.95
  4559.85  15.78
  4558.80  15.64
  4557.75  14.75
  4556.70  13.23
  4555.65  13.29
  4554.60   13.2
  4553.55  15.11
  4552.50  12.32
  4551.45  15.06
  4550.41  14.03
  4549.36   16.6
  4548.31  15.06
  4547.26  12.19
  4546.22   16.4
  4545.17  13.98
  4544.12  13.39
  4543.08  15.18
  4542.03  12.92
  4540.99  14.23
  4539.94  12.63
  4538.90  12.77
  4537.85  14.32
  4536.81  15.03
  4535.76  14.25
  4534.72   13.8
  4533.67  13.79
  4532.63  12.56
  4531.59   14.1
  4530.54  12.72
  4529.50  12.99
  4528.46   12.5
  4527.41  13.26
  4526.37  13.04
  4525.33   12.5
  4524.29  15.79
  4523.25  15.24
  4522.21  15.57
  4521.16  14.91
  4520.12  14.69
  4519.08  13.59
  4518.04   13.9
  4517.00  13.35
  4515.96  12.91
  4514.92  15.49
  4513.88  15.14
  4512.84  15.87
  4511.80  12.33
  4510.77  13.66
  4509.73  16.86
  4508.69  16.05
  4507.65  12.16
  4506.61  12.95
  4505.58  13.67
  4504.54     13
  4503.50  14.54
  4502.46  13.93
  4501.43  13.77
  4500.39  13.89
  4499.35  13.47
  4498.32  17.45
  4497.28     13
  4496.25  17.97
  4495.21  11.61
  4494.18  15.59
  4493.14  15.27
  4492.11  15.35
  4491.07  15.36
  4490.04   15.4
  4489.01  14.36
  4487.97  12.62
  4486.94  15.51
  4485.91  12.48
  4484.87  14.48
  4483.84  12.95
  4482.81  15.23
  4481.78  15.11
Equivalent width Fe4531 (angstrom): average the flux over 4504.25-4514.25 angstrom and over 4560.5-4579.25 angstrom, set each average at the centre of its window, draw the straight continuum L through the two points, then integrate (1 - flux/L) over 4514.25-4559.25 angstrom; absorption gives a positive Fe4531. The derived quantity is 2.6 angstrom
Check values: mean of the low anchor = 14.2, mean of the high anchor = 15.7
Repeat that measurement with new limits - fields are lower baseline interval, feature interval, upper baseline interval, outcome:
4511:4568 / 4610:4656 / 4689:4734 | -2.6 angstrom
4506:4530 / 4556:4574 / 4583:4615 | -1.2 angstrom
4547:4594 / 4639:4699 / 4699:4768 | 1.4 angstrom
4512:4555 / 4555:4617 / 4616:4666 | -2.3 angstrom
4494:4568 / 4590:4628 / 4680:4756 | -1.8 angstrom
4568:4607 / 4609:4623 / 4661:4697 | -1.2 angstrom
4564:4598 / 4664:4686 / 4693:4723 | -0.3 angstrom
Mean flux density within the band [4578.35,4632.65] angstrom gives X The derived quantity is 15.1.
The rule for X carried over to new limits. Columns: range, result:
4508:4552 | 14.2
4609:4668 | 15.1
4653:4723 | 14.6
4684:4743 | 14.8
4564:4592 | 14.9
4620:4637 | 15.5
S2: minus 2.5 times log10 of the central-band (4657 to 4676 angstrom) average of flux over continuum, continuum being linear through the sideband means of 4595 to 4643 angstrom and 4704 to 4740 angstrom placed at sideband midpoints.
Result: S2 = 0.06 mag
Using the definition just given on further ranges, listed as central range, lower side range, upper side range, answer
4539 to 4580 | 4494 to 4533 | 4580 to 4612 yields -0.04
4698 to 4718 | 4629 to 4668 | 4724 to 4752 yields 0.06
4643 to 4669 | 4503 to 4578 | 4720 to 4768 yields 0.04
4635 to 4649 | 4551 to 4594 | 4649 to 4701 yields -0.03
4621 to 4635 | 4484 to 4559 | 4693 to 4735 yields -0.09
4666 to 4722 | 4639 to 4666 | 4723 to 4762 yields 0.02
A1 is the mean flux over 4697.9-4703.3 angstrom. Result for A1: 13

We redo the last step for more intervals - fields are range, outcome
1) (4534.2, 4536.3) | 14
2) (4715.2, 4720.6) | 15.9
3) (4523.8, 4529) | 13.4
